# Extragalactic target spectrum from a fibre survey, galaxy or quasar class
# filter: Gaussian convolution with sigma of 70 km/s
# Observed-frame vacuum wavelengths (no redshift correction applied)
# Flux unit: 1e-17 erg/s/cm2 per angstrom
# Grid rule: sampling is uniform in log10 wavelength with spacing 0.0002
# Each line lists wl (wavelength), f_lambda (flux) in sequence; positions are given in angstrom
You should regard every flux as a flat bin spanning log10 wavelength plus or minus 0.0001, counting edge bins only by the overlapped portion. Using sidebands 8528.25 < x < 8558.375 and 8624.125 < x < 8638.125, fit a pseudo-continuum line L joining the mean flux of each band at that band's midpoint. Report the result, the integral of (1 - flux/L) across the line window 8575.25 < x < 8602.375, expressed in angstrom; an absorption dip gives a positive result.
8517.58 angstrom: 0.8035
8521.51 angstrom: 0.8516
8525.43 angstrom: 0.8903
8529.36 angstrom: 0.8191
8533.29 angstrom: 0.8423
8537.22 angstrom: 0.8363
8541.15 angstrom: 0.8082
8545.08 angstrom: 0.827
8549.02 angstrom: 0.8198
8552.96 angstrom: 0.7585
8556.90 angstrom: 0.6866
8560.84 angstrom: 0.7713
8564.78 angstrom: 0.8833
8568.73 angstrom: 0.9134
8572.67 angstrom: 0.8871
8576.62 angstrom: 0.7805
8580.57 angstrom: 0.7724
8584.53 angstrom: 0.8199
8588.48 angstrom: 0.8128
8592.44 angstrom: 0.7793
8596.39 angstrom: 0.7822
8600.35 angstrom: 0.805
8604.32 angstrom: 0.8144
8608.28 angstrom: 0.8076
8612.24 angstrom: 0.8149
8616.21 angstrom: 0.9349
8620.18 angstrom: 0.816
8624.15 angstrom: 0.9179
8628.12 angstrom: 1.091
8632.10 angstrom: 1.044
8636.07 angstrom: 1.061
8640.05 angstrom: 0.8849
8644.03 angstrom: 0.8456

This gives 3.88 angstrom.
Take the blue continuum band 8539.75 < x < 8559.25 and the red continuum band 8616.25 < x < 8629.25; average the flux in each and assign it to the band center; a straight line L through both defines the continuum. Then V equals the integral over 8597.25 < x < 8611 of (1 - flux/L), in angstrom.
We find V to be 1.31 angstrom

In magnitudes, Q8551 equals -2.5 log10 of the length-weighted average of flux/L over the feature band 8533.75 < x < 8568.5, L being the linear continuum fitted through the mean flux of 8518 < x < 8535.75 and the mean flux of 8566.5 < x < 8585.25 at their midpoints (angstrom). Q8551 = 0.05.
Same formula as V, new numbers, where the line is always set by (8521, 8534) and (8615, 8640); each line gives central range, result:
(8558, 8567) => 0.8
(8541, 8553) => 0.9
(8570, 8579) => 0.7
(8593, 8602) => 1.4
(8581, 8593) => 1.6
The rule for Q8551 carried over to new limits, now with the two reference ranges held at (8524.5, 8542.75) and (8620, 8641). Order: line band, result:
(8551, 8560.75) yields 0.189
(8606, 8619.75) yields 0.135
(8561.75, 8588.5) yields 0.078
